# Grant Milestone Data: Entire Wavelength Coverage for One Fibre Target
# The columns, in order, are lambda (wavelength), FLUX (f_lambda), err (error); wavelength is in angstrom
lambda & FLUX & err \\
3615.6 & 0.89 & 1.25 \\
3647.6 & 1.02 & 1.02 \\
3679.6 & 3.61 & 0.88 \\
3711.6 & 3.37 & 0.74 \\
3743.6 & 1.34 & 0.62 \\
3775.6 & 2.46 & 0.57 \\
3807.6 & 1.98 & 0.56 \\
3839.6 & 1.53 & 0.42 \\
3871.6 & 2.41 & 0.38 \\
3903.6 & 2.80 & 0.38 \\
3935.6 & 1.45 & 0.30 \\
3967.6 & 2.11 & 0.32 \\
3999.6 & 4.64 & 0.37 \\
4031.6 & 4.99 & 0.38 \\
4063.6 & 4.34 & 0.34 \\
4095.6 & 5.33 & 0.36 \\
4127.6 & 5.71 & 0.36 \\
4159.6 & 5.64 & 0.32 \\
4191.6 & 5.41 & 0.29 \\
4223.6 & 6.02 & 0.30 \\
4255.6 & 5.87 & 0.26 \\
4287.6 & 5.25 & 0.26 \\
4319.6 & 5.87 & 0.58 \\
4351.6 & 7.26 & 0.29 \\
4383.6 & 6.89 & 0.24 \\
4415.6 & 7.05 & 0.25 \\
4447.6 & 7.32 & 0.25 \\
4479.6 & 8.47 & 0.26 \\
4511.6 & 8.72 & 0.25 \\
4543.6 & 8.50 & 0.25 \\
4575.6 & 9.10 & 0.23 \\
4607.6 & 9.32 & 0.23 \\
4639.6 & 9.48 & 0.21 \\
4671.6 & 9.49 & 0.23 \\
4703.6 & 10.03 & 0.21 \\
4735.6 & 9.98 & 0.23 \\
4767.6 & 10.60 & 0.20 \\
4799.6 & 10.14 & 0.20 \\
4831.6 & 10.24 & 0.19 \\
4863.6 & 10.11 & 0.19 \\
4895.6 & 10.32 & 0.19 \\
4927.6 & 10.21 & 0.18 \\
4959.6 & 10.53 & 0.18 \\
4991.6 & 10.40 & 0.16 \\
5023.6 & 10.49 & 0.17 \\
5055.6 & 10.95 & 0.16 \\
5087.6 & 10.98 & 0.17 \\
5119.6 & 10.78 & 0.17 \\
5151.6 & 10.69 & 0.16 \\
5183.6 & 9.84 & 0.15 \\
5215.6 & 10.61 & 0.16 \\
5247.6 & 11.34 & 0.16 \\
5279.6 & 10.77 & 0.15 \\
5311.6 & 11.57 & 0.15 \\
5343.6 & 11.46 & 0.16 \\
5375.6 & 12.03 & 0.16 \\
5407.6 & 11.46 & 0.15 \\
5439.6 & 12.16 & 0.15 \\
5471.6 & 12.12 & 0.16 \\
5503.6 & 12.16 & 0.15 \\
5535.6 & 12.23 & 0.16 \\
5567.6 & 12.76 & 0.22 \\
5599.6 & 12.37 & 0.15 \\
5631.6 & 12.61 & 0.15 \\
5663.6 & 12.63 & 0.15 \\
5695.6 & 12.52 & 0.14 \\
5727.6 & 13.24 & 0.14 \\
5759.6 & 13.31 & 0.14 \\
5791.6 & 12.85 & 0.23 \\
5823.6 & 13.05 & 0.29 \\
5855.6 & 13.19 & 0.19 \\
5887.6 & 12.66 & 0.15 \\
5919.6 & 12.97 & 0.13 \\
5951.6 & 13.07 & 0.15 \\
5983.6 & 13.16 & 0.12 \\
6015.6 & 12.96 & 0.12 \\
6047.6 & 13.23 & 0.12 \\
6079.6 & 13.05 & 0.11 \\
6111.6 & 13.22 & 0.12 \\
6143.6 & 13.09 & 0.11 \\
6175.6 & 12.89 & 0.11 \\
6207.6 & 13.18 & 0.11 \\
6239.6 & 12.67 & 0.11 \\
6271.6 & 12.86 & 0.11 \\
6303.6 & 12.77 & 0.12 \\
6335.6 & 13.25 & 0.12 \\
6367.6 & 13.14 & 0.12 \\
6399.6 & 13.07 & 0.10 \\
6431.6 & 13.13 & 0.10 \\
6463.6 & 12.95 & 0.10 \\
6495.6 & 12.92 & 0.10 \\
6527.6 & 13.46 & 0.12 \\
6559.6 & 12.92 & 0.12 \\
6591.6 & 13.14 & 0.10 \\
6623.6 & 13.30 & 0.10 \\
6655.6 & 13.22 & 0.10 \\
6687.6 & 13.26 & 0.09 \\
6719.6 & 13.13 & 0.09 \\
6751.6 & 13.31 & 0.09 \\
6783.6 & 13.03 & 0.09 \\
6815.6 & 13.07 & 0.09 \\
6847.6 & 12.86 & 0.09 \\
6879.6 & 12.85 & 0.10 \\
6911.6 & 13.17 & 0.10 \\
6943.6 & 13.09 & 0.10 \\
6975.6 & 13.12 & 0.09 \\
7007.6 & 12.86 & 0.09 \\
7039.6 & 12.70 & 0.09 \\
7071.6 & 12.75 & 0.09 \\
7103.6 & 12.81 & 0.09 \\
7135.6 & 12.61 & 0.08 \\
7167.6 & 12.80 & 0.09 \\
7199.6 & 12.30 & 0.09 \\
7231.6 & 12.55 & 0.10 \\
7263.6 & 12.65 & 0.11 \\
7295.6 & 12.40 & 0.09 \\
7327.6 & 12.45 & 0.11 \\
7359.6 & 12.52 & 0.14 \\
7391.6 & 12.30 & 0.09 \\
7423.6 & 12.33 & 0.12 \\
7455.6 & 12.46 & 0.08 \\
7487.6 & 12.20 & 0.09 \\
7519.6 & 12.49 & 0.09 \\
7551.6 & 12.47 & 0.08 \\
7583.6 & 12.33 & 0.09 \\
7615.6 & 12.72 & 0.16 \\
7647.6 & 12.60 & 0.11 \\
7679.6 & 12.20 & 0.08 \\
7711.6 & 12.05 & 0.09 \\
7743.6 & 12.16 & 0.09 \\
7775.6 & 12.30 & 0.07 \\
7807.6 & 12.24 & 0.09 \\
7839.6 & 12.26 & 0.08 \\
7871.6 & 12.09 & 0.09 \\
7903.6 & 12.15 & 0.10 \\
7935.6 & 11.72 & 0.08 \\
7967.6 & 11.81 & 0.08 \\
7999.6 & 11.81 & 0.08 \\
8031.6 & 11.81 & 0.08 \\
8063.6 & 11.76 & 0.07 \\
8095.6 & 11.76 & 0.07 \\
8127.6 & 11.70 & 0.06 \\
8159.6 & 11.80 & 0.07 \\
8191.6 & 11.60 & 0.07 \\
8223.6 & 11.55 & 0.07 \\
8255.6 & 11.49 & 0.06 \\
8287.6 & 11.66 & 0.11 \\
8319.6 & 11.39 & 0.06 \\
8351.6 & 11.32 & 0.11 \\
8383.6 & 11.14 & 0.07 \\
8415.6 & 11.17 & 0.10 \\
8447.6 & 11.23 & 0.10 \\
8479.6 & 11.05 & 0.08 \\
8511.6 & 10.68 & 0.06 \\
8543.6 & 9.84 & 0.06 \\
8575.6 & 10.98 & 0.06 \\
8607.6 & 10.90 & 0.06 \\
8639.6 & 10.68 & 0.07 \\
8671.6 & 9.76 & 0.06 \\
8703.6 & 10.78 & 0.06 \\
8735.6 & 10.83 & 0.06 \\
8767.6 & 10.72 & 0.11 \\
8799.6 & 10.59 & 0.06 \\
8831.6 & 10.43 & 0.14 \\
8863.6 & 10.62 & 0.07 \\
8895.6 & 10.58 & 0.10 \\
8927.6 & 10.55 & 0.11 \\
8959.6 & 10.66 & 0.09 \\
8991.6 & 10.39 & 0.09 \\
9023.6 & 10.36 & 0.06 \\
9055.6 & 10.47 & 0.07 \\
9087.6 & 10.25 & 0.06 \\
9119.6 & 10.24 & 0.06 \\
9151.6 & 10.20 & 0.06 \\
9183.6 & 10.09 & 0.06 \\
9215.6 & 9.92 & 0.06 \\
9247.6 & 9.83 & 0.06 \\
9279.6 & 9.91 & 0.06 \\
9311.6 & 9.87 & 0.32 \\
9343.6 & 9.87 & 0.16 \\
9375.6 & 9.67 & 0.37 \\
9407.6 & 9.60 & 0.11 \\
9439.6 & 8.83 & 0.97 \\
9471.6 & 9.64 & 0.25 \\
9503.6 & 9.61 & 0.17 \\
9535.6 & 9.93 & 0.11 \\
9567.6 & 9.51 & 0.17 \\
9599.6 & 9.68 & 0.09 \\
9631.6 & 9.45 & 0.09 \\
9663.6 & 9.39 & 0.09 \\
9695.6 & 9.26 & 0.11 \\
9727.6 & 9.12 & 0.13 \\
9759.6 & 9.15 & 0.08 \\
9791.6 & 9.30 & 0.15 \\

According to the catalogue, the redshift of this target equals 0.000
